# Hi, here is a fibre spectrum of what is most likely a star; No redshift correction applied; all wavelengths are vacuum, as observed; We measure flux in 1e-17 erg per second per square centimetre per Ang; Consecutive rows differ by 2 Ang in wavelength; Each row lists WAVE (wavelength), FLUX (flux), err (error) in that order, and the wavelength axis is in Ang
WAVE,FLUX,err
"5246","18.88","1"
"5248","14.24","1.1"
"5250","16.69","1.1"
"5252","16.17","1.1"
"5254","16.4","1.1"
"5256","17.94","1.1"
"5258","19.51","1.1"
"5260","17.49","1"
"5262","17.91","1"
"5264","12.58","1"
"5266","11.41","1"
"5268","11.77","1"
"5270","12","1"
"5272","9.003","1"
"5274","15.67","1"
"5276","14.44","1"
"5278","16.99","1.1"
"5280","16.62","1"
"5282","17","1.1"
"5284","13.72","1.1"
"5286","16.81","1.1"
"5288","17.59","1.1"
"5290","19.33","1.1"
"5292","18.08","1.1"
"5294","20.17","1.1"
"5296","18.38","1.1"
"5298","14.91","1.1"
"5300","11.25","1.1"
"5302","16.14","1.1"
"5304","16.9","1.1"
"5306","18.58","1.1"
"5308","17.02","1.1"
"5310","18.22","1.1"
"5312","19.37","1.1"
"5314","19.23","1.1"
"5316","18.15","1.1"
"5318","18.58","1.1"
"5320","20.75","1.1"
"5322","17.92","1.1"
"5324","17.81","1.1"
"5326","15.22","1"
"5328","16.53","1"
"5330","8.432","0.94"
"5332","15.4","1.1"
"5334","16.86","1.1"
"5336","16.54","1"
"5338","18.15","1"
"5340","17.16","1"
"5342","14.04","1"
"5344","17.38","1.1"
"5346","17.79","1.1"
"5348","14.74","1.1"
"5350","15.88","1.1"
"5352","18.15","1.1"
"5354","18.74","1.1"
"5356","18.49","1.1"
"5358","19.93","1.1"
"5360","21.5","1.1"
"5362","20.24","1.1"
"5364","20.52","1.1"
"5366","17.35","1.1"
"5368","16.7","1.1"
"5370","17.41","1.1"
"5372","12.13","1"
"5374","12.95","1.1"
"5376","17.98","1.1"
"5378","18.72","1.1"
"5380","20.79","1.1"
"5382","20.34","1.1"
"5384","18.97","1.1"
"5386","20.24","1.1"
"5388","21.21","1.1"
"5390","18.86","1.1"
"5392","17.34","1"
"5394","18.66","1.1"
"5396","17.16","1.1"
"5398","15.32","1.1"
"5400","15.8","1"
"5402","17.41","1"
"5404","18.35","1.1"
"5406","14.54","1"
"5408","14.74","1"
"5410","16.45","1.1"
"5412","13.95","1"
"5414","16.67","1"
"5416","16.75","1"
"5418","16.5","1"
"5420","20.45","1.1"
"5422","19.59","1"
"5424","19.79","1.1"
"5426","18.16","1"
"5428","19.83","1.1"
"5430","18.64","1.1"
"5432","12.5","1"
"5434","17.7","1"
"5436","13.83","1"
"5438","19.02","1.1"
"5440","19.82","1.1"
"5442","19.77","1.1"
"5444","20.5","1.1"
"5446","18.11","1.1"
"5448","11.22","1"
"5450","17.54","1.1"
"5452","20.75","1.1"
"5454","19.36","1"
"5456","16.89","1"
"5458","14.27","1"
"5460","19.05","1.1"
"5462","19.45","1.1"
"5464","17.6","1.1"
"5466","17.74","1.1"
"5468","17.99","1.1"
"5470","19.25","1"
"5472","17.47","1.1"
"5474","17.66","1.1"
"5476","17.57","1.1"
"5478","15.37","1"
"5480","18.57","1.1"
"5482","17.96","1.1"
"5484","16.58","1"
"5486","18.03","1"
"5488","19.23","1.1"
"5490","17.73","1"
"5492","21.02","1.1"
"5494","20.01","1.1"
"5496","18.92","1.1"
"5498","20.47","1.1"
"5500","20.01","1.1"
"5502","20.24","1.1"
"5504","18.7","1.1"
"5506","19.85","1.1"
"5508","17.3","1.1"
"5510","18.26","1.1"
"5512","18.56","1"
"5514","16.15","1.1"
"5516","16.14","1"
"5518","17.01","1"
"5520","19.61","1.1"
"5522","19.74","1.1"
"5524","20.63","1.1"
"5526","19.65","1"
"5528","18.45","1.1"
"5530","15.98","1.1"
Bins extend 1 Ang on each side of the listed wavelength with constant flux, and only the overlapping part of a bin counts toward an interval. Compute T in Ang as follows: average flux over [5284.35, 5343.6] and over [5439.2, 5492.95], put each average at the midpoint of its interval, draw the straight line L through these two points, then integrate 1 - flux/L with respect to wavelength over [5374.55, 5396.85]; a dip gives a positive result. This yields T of -2.0 Ang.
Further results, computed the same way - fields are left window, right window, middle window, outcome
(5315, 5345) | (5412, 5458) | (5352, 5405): -3.37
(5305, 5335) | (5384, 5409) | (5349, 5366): -1.67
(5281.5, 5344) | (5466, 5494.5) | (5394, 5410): 1.09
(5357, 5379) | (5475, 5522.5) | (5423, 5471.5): 0.84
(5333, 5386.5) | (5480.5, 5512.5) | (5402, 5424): 1.51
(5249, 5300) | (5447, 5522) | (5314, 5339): -0.59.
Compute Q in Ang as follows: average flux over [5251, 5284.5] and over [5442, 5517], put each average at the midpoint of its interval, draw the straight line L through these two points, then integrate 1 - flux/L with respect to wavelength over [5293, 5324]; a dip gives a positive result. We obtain -3.9 Ang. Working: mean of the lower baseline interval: 15.1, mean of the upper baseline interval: 18.2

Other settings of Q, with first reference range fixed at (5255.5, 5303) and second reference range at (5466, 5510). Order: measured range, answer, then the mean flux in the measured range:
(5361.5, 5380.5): -0.4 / 17.3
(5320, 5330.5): 0.2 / 16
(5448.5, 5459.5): 0.3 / 17.5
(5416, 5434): -0.4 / 18.1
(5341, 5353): 0.2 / 16.3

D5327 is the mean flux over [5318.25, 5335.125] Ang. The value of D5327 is 16.2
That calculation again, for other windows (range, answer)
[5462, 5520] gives 18.3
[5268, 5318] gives 16.4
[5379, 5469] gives 17.8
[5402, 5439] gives 17.1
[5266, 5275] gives 12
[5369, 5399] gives 17.9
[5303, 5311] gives 17.7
